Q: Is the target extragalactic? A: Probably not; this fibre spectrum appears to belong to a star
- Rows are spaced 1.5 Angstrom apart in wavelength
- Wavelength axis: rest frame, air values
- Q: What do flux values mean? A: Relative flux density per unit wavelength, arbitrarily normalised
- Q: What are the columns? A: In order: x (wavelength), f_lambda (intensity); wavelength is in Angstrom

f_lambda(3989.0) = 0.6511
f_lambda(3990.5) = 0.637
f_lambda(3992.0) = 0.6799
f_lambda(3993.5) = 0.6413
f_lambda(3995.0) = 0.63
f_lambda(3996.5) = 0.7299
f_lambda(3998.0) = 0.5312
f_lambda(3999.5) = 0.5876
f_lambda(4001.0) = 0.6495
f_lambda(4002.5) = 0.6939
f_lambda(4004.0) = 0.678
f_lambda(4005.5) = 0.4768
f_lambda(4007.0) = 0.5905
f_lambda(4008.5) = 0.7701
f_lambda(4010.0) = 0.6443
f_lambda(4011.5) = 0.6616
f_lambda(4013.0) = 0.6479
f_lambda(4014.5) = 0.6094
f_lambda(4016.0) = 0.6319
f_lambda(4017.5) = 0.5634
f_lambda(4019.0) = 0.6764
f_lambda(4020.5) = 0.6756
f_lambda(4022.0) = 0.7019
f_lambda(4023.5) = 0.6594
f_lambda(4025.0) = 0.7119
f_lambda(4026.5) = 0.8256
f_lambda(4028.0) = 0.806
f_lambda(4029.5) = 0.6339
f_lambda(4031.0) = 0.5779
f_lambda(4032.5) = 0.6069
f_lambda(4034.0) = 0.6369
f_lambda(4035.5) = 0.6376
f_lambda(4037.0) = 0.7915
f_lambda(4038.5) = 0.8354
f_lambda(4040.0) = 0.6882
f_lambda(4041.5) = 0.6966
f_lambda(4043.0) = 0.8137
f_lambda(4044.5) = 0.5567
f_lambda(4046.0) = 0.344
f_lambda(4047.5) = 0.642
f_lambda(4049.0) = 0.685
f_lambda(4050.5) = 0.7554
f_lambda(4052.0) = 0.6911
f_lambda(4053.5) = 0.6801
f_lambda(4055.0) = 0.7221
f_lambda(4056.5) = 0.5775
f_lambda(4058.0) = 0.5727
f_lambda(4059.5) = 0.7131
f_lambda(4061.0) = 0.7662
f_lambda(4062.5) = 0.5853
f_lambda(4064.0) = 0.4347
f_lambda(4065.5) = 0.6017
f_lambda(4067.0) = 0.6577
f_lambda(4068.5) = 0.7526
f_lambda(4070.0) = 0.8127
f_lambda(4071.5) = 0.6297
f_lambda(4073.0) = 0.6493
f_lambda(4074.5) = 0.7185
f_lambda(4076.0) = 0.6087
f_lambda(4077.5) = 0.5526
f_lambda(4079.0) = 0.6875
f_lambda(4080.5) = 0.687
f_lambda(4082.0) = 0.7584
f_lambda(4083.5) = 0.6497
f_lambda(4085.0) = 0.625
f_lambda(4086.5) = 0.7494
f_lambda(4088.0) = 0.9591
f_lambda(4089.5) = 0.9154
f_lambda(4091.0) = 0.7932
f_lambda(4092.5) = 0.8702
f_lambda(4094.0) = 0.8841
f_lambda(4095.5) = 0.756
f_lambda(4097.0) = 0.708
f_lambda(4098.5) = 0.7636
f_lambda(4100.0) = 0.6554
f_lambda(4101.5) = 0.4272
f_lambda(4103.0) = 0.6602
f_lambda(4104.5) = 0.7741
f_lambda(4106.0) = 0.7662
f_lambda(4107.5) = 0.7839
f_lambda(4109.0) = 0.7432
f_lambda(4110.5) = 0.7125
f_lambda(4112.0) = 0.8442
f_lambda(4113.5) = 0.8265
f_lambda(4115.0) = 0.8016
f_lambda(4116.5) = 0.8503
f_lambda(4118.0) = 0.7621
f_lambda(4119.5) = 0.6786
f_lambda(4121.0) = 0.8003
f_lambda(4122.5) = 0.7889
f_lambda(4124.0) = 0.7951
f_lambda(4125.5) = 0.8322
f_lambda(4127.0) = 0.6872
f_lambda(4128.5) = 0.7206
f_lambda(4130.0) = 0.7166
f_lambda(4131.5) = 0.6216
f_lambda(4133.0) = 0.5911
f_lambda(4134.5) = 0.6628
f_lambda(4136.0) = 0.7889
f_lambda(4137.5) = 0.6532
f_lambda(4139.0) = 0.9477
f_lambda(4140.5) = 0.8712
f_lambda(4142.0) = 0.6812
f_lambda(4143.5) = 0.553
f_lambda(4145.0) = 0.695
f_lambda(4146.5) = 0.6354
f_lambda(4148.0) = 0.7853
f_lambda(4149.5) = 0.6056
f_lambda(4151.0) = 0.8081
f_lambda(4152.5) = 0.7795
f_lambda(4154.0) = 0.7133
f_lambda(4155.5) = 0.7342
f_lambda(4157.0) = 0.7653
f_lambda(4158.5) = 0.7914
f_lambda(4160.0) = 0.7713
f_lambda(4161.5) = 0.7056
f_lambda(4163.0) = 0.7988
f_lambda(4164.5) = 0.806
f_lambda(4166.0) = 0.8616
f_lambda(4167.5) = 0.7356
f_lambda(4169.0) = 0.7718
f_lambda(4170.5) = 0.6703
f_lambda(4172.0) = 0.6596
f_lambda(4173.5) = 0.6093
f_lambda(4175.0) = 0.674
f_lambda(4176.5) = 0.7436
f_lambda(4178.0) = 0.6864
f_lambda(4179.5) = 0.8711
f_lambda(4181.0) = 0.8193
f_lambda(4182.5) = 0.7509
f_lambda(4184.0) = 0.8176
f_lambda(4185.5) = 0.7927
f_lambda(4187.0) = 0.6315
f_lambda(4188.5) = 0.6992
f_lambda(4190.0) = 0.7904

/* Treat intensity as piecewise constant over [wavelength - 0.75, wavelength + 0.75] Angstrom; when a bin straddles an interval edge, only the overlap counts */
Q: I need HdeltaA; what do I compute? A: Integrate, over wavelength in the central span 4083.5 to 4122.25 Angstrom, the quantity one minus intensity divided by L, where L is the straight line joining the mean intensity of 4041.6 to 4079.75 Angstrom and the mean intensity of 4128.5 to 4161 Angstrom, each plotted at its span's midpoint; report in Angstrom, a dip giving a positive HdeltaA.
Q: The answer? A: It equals -4.34 Angstrom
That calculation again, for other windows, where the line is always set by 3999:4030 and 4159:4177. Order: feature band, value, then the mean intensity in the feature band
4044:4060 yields 1.2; 0.631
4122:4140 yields -0.4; 0.735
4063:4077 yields 0.8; 0.649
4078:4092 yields -1.2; 0.757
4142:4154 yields 0.5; 0.695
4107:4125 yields -1.8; 0.783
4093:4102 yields -0.1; 0.711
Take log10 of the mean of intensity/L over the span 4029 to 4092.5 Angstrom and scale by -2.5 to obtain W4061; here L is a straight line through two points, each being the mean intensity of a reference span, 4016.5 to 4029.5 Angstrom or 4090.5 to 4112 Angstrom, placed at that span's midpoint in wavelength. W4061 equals 0.06 mag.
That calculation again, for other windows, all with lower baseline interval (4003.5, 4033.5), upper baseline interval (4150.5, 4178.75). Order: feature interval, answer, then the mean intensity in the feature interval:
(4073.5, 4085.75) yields 0.05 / 0.661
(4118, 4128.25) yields -0.07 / 0.761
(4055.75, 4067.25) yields 0.12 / 0.612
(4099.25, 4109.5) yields 0.03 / 0.686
